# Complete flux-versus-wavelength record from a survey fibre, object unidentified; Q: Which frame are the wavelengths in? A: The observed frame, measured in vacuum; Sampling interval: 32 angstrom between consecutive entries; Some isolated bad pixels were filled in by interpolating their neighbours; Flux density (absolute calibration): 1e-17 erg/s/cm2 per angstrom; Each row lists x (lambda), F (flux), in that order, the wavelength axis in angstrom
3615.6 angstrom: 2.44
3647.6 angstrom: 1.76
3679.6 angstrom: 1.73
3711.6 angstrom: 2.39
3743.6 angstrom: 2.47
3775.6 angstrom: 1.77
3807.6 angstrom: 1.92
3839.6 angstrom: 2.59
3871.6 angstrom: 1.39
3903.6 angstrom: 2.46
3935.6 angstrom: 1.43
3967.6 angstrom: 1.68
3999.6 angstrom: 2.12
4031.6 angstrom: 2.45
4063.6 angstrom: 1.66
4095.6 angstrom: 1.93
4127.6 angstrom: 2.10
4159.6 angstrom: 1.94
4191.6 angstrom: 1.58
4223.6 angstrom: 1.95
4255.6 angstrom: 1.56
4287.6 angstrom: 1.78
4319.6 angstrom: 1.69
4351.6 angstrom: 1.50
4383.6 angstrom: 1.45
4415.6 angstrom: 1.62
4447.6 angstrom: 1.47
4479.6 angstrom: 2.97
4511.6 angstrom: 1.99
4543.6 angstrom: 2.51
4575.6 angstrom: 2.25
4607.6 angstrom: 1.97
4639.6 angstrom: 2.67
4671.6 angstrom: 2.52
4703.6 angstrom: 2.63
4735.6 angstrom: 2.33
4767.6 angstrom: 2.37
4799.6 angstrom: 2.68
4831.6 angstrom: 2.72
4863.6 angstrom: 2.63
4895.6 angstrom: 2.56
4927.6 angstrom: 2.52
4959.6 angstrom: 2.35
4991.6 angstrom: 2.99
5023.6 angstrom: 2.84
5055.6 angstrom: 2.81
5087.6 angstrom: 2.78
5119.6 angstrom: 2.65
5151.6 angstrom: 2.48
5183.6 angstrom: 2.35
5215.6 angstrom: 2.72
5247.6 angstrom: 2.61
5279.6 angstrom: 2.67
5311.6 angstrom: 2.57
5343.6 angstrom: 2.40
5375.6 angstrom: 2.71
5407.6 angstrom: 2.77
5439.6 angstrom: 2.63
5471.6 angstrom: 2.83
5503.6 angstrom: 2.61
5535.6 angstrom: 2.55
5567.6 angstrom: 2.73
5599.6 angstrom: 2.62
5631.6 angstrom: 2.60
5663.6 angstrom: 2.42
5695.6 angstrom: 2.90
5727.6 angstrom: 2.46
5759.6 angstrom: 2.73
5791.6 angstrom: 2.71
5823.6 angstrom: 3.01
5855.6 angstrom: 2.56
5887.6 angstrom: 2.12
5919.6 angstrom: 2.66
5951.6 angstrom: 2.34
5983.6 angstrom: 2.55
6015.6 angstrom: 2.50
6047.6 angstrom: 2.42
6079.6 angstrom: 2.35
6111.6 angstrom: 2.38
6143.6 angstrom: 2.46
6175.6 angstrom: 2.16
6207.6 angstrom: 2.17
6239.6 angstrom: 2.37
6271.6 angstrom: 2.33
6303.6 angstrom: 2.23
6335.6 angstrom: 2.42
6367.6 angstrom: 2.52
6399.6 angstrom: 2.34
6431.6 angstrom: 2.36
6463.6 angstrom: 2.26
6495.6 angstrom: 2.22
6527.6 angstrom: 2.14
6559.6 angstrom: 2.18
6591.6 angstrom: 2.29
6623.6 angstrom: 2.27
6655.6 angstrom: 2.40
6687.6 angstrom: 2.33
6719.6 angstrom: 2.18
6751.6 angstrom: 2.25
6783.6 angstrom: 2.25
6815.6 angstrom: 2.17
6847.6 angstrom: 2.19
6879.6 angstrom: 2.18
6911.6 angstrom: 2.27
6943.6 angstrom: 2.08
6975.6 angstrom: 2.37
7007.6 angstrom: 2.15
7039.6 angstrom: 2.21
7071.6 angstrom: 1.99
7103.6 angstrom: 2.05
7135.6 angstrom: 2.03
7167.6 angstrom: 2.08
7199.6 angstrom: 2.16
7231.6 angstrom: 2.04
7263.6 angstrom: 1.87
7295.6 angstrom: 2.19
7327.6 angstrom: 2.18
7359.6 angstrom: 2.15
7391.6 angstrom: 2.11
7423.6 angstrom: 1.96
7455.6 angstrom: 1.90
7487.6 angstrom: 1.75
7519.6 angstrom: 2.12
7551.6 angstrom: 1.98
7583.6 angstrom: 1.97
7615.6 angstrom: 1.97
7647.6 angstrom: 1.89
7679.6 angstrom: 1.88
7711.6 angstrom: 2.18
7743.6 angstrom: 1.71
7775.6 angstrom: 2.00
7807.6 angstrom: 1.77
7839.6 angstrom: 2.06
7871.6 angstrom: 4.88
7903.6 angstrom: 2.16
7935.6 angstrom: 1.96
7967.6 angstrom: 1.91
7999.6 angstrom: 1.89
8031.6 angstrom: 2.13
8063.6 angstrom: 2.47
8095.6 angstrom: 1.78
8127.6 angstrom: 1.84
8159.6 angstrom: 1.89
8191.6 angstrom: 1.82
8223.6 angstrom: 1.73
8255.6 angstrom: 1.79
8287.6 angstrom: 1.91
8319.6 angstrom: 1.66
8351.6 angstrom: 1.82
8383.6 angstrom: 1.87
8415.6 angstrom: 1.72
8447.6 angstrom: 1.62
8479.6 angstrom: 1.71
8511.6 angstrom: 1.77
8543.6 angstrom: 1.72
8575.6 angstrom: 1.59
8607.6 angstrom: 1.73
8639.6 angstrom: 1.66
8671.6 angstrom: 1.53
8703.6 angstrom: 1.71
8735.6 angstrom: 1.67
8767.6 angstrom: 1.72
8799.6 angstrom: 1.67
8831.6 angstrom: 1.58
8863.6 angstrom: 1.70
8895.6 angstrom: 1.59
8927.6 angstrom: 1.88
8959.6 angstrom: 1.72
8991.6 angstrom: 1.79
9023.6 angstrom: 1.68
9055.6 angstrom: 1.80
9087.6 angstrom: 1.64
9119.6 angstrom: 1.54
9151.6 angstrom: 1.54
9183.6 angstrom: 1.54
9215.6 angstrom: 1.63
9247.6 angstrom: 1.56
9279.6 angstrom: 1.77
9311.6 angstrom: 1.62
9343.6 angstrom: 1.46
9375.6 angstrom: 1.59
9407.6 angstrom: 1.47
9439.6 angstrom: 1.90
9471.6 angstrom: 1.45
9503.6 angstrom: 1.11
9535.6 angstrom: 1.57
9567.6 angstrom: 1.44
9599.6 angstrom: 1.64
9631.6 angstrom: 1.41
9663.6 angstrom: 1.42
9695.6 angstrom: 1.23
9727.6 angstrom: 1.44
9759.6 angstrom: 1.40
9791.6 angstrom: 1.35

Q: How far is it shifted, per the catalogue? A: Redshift 0.198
